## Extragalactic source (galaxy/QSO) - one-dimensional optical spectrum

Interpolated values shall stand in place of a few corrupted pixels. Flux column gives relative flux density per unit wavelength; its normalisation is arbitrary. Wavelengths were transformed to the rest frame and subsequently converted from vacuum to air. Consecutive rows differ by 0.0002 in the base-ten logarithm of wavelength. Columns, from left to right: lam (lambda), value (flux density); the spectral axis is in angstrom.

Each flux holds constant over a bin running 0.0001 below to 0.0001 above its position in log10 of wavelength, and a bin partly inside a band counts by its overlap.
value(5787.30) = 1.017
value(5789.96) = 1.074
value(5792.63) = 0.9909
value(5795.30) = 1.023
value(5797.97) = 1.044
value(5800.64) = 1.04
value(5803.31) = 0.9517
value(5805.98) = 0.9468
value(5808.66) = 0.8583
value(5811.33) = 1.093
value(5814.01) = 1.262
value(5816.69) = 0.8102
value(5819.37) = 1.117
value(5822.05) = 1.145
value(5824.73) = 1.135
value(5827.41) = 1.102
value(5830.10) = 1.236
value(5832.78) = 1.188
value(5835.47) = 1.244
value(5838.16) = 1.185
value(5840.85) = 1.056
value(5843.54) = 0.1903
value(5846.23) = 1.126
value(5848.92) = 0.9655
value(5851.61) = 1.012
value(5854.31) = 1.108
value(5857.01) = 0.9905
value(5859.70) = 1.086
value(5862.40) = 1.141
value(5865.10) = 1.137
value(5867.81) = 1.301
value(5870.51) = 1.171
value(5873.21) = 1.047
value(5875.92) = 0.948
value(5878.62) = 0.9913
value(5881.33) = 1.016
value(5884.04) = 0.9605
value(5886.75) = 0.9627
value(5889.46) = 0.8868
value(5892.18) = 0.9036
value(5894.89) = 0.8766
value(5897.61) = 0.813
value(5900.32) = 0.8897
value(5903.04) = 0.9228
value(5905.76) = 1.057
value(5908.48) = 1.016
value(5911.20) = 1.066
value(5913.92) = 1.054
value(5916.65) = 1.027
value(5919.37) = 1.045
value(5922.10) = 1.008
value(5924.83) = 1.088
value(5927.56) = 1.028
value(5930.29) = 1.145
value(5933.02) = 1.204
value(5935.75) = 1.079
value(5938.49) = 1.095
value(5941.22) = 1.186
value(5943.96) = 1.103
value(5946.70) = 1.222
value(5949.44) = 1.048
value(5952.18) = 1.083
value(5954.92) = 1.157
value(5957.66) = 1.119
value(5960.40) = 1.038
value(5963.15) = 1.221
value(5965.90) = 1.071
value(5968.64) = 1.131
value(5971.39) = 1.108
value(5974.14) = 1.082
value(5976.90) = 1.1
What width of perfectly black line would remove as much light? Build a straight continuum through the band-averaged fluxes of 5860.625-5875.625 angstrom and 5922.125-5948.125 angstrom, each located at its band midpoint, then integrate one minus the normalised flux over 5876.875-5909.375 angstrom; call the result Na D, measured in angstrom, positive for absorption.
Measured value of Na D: 5.6 angstrom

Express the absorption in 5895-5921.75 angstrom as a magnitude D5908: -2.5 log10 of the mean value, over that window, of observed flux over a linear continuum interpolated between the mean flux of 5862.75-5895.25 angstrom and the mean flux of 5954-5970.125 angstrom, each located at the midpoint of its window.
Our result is 0.08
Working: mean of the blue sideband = 1.02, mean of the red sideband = 1.12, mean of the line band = 0.983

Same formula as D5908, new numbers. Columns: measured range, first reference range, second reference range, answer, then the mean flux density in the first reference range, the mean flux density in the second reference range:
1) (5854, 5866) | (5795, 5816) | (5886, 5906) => -0.15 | 1.02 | 0.904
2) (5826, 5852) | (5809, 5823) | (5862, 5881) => 0.05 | 1.07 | 1.1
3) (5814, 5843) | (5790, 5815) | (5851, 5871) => -0.04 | 1.02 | 1.12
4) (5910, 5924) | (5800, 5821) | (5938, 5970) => 0.05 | 1.01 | 1.12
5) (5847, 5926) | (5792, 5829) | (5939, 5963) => 0.07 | 1.04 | 1.12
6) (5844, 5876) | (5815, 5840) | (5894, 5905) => -0.05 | 1.13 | 0.885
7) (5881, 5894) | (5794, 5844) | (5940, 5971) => 0.16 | 1.05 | 1.12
